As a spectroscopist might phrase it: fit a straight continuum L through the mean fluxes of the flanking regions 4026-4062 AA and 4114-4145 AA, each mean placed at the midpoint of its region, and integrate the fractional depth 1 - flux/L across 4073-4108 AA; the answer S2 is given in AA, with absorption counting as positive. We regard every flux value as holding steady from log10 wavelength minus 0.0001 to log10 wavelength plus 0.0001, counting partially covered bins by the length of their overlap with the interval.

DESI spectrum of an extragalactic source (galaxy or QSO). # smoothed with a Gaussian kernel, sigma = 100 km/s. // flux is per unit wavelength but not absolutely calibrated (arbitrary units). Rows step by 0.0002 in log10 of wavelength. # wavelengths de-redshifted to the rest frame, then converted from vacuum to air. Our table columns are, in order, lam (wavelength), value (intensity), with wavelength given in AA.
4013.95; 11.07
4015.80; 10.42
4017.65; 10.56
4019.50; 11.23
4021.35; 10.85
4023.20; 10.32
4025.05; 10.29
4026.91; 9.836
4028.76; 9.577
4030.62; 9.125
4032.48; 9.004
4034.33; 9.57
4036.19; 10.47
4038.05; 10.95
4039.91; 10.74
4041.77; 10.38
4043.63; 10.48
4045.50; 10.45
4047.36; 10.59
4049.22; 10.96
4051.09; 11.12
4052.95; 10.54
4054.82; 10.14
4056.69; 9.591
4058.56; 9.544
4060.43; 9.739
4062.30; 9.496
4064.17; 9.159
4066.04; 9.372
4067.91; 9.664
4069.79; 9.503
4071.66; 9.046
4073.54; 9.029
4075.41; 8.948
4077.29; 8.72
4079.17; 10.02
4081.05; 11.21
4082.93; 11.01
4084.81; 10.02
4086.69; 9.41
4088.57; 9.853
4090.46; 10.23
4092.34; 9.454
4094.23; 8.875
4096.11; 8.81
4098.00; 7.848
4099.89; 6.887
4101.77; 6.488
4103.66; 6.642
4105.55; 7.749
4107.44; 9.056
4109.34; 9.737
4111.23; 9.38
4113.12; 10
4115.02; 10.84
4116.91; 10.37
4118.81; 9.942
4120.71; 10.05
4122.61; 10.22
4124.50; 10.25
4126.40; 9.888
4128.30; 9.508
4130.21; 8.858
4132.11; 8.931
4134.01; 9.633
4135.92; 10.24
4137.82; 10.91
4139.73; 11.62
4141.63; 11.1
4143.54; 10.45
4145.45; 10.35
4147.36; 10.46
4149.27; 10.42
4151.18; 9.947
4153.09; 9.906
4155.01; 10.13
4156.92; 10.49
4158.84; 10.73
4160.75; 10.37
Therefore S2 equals 4.1 AA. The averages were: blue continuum 10.1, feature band 8.96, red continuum 10.2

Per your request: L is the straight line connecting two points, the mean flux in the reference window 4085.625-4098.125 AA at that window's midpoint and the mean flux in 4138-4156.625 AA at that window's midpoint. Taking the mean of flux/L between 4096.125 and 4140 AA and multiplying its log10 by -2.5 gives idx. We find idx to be 0.066 mag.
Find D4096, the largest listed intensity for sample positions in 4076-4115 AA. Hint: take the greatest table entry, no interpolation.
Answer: 11.21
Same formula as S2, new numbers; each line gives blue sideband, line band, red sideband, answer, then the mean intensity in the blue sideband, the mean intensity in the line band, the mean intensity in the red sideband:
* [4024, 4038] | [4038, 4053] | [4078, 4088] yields -1.16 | 9.78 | 10.7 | 10.3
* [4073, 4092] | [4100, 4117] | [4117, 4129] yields 2.07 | 9.85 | 8.75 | 10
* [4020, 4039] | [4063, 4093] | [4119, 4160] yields 1.29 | 10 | 9.67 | 10.2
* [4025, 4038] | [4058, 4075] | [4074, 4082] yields 0.56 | 9.74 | 9.38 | 9.69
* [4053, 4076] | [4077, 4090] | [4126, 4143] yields -0.62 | 9.49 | 10.1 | 10.1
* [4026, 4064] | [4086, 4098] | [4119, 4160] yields 0.98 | 10.1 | 9.31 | 10.2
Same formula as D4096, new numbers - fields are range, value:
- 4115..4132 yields 10.84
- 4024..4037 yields 10.47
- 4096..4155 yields 11.62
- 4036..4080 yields 11.12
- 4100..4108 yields 9.056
